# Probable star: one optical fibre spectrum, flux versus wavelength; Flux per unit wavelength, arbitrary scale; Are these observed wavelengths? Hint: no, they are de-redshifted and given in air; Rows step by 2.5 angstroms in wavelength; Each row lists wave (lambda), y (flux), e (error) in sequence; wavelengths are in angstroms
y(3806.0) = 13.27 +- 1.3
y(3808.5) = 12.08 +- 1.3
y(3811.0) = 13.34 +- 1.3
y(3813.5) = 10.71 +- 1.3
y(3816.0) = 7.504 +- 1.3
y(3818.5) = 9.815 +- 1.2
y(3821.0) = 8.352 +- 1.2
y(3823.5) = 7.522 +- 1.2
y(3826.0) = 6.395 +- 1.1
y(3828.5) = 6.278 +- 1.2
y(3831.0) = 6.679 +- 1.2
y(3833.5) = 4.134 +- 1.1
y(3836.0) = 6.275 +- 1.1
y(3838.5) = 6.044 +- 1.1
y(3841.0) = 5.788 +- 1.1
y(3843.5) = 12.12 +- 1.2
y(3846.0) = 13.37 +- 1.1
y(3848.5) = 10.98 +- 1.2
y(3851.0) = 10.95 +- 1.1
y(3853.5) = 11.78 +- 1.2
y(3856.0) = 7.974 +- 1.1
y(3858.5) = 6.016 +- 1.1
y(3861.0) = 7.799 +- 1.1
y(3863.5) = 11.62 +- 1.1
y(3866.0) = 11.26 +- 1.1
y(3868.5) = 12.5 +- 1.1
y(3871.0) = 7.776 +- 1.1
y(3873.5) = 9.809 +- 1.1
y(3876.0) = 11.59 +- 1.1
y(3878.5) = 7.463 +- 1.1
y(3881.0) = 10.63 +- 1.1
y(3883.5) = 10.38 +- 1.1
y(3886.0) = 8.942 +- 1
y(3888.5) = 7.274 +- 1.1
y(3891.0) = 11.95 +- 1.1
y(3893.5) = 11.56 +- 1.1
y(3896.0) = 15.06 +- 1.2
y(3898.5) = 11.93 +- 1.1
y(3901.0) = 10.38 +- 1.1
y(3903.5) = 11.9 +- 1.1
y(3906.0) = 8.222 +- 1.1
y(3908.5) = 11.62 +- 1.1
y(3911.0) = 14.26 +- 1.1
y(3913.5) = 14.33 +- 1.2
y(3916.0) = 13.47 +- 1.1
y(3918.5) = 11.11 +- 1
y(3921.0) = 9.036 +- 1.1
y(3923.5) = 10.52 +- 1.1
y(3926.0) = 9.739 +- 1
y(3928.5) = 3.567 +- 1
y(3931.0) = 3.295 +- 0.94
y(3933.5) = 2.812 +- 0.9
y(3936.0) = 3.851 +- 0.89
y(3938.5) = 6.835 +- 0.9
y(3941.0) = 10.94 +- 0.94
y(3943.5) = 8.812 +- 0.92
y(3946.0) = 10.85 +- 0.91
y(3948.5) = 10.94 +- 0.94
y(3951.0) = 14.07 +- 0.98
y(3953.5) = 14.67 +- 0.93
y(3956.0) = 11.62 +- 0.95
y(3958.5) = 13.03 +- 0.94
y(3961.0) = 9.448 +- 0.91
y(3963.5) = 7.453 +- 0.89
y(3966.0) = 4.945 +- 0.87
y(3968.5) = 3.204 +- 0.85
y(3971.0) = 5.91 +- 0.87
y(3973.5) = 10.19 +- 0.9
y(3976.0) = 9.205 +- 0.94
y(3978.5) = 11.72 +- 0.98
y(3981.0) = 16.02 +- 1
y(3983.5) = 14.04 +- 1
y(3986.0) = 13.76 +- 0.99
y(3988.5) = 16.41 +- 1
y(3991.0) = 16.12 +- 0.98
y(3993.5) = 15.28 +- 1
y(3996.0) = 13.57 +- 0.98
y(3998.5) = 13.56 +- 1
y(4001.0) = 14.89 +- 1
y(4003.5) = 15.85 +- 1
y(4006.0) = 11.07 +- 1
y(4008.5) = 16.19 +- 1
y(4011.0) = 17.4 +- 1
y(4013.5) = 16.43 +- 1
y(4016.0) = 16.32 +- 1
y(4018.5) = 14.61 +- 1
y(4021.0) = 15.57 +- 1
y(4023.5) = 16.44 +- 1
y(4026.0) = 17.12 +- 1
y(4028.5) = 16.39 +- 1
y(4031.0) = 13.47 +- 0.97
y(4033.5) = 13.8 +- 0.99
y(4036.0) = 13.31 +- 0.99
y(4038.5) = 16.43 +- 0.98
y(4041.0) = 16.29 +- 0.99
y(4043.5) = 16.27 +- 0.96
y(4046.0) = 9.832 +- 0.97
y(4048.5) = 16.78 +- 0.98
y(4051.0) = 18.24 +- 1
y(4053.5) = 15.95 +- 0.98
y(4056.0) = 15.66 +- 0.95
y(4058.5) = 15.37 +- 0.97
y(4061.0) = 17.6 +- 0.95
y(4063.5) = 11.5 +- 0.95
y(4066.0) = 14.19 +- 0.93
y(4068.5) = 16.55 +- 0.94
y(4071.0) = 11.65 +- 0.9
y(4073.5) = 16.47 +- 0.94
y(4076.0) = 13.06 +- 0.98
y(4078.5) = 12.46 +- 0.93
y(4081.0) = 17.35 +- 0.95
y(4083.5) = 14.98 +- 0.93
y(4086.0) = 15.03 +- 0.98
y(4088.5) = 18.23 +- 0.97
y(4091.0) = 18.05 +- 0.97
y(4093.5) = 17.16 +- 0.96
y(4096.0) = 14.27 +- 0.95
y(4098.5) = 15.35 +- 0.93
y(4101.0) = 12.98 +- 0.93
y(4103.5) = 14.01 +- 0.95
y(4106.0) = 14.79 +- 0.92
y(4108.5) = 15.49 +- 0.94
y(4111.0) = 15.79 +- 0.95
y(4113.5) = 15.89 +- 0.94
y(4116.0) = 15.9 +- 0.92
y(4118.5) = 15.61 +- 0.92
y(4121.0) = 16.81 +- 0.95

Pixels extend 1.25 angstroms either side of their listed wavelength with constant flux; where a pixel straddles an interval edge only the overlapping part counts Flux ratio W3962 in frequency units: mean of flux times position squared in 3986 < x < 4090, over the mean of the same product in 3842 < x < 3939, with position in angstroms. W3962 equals 1.66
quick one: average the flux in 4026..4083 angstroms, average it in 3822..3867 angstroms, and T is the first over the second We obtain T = 1.77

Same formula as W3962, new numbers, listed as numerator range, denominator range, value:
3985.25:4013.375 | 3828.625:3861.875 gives 1.93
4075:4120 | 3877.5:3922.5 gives 1.53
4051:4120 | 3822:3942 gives 1.82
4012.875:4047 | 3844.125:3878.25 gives 1.62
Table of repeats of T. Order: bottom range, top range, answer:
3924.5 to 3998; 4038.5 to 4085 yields 1.49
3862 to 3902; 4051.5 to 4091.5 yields 1.44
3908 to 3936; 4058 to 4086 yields 1.61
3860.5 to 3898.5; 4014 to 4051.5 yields 1.47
